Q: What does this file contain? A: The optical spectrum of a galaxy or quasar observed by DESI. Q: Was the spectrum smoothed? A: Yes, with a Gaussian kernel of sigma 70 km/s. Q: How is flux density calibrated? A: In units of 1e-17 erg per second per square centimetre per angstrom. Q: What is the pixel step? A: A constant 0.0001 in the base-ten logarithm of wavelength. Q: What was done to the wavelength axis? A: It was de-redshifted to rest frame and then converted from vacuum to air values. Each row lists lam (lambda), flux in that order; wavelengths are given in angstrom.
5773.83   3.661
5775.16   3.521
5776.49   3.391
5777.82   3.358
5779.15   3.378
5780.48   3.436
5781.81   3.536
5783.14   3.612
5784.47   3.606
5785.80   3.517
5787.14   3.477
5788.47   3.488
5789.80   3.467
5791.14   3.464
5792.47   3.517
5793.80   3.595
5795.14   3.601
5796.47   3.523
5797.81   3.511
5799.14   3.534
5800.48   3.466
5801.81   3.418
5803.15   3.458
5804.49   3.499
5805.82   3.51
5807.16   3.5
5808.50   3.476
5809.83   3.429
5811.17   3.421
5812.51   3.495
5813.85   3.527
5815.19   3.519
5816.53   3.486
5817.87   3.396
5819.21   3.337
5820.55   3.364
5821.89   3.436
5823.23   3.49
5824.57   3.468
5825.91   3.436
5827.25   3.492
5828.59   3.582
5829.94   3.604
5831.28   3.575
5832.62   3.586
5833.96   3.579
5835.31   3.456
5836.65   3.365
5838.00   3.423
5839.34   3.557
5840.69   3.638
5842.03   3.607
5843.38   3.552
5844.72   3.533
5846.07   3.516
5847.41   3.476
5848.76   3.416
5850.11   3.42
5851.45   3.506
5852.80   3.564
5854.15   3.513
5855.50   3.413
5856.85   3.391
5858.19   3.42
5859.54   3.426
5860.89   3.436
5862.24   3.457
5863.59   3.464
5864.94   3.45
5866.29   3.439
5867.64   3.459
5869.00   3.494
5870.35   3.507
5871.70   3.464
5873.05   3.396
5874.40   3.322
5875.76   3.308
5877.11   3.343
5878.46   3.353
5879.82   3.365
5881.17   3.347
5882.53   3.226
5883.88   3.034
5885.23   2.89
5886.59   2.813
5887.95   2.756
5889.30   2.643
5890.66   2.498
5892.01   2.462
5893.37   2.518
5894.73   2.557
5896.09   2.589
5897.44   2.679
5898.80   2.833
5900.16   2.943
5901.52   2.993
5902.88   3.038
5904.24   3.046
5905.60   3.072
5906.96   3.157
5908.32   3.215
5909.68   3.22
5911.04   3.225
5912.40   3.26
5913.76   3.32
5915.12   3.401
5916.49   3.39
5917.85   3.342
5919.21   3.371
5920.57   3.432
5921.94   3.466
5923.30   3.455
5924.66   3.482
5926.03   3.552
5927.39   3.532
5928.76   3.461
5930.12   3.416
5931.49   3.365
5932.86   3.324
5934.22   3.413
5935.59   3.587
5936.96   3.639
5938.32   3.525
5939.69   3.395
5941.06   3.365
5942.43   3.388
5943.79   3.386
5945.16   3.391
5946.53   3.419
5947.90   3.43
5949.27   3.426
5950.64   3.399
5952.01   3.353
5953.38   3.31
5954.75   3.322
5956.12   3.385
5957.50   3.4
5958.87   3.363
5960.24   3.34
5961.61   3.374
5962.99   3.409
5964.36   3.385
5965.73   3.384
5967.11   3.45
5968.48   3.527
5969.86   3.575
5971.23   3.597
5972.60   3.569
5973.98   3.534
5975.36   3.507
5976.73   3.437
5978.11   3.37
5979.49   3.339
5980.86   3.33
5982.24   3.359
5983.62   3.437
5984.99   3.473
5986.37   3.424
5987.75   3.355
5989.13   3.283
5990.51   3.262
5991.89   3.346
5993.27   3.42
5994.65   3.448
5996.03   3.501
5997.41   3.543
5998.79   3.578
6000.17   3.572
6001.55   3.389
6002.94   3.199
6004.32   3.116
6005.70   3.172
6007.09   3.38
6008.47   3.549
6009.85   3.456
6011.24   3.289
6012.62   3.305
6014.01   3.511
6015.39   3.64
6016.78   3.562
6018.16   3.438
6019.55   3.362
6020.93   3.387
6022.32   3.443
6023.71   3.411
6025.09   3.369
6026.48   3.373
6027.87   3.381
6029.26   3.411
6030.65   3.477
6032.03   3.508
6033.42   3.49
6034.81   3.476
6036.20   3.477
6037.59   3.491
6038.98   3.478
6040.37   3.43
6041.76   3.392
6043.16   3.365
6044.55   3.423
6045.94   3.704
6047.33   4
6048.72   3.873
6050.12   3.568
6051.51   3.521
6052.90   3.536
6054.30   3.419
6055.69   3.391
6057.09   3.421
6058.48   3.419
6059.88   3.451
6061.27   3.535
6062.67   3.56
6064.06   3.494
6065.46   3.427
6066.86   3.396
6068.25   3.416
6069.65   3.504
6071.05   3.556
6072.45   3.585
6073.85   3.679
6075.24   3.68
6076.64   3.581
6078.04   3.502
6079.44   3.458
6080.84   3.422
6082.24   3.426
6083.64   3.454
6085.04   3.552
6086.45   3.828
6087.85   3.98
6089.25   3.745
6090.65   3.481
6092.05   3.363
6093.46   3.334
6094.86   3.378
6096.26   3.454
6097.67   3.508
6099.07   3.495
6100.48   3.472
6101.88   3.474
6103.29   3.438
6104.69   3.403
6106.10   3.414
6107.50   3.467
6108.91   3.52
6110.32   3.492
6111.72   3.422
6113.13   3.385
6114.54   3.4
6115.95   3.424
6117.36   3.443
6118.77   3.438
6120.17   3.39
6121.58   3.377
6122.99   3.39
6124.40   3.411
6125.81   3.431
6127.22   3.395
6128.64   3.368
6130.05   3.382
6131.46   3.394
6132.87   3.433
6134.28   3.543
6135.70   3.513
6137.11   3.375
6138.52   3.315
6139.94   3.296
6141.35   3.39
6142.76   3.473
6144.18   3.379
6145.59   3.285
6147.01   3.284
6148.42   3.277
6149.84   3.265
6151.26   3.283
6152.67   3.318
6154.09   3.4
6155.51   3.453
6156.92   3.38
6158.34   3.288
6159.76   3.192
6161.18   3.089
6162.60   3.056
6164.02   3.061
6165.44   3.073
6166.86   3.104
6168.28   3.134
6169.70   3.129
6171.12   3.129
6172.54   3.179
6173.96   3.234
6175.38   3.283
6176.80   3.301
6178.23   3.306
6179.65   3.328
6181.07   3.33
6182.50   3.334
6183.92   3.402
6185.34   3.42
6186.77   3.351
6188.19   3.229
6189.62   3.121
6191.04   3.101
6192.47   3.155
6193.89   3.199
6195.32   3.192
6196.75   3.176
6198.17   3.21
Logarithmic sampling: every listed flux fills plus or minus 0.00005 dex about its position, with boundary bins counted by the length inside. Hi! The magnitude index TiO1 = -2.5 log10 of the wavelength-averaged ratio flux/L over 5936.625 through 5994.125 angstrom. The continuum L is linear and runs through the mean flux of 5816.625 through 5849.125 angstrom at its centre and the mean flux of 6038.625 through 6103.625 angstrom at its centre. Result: 0.03 mag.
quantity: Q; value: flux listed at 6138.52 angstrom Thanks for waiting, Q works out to 3.315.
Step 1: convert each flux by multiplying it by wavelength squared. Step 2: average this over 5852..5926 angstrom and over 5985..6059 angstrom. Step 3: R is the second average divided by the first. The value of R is 1.13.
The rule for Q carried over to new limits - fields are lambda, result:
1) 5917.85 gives 3.342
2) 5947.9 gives 3.43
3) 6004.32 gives 3.116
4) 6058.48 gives 3.419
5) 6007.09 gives 3.38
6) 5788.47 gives 3.488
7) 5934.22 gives 3.413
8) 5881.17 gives 3.347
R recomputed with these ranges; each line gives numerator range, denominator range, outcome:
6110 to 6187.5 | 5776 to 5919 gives 1.10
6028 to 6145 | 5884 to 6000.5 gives 1.11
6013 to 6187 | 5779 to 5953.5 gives 1.10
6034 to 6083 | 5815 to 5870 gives 1.09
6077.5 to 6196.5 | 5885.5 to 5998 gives 1.09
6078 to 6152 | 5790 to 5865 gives 1.09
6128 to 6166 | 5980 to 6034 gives 1.02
